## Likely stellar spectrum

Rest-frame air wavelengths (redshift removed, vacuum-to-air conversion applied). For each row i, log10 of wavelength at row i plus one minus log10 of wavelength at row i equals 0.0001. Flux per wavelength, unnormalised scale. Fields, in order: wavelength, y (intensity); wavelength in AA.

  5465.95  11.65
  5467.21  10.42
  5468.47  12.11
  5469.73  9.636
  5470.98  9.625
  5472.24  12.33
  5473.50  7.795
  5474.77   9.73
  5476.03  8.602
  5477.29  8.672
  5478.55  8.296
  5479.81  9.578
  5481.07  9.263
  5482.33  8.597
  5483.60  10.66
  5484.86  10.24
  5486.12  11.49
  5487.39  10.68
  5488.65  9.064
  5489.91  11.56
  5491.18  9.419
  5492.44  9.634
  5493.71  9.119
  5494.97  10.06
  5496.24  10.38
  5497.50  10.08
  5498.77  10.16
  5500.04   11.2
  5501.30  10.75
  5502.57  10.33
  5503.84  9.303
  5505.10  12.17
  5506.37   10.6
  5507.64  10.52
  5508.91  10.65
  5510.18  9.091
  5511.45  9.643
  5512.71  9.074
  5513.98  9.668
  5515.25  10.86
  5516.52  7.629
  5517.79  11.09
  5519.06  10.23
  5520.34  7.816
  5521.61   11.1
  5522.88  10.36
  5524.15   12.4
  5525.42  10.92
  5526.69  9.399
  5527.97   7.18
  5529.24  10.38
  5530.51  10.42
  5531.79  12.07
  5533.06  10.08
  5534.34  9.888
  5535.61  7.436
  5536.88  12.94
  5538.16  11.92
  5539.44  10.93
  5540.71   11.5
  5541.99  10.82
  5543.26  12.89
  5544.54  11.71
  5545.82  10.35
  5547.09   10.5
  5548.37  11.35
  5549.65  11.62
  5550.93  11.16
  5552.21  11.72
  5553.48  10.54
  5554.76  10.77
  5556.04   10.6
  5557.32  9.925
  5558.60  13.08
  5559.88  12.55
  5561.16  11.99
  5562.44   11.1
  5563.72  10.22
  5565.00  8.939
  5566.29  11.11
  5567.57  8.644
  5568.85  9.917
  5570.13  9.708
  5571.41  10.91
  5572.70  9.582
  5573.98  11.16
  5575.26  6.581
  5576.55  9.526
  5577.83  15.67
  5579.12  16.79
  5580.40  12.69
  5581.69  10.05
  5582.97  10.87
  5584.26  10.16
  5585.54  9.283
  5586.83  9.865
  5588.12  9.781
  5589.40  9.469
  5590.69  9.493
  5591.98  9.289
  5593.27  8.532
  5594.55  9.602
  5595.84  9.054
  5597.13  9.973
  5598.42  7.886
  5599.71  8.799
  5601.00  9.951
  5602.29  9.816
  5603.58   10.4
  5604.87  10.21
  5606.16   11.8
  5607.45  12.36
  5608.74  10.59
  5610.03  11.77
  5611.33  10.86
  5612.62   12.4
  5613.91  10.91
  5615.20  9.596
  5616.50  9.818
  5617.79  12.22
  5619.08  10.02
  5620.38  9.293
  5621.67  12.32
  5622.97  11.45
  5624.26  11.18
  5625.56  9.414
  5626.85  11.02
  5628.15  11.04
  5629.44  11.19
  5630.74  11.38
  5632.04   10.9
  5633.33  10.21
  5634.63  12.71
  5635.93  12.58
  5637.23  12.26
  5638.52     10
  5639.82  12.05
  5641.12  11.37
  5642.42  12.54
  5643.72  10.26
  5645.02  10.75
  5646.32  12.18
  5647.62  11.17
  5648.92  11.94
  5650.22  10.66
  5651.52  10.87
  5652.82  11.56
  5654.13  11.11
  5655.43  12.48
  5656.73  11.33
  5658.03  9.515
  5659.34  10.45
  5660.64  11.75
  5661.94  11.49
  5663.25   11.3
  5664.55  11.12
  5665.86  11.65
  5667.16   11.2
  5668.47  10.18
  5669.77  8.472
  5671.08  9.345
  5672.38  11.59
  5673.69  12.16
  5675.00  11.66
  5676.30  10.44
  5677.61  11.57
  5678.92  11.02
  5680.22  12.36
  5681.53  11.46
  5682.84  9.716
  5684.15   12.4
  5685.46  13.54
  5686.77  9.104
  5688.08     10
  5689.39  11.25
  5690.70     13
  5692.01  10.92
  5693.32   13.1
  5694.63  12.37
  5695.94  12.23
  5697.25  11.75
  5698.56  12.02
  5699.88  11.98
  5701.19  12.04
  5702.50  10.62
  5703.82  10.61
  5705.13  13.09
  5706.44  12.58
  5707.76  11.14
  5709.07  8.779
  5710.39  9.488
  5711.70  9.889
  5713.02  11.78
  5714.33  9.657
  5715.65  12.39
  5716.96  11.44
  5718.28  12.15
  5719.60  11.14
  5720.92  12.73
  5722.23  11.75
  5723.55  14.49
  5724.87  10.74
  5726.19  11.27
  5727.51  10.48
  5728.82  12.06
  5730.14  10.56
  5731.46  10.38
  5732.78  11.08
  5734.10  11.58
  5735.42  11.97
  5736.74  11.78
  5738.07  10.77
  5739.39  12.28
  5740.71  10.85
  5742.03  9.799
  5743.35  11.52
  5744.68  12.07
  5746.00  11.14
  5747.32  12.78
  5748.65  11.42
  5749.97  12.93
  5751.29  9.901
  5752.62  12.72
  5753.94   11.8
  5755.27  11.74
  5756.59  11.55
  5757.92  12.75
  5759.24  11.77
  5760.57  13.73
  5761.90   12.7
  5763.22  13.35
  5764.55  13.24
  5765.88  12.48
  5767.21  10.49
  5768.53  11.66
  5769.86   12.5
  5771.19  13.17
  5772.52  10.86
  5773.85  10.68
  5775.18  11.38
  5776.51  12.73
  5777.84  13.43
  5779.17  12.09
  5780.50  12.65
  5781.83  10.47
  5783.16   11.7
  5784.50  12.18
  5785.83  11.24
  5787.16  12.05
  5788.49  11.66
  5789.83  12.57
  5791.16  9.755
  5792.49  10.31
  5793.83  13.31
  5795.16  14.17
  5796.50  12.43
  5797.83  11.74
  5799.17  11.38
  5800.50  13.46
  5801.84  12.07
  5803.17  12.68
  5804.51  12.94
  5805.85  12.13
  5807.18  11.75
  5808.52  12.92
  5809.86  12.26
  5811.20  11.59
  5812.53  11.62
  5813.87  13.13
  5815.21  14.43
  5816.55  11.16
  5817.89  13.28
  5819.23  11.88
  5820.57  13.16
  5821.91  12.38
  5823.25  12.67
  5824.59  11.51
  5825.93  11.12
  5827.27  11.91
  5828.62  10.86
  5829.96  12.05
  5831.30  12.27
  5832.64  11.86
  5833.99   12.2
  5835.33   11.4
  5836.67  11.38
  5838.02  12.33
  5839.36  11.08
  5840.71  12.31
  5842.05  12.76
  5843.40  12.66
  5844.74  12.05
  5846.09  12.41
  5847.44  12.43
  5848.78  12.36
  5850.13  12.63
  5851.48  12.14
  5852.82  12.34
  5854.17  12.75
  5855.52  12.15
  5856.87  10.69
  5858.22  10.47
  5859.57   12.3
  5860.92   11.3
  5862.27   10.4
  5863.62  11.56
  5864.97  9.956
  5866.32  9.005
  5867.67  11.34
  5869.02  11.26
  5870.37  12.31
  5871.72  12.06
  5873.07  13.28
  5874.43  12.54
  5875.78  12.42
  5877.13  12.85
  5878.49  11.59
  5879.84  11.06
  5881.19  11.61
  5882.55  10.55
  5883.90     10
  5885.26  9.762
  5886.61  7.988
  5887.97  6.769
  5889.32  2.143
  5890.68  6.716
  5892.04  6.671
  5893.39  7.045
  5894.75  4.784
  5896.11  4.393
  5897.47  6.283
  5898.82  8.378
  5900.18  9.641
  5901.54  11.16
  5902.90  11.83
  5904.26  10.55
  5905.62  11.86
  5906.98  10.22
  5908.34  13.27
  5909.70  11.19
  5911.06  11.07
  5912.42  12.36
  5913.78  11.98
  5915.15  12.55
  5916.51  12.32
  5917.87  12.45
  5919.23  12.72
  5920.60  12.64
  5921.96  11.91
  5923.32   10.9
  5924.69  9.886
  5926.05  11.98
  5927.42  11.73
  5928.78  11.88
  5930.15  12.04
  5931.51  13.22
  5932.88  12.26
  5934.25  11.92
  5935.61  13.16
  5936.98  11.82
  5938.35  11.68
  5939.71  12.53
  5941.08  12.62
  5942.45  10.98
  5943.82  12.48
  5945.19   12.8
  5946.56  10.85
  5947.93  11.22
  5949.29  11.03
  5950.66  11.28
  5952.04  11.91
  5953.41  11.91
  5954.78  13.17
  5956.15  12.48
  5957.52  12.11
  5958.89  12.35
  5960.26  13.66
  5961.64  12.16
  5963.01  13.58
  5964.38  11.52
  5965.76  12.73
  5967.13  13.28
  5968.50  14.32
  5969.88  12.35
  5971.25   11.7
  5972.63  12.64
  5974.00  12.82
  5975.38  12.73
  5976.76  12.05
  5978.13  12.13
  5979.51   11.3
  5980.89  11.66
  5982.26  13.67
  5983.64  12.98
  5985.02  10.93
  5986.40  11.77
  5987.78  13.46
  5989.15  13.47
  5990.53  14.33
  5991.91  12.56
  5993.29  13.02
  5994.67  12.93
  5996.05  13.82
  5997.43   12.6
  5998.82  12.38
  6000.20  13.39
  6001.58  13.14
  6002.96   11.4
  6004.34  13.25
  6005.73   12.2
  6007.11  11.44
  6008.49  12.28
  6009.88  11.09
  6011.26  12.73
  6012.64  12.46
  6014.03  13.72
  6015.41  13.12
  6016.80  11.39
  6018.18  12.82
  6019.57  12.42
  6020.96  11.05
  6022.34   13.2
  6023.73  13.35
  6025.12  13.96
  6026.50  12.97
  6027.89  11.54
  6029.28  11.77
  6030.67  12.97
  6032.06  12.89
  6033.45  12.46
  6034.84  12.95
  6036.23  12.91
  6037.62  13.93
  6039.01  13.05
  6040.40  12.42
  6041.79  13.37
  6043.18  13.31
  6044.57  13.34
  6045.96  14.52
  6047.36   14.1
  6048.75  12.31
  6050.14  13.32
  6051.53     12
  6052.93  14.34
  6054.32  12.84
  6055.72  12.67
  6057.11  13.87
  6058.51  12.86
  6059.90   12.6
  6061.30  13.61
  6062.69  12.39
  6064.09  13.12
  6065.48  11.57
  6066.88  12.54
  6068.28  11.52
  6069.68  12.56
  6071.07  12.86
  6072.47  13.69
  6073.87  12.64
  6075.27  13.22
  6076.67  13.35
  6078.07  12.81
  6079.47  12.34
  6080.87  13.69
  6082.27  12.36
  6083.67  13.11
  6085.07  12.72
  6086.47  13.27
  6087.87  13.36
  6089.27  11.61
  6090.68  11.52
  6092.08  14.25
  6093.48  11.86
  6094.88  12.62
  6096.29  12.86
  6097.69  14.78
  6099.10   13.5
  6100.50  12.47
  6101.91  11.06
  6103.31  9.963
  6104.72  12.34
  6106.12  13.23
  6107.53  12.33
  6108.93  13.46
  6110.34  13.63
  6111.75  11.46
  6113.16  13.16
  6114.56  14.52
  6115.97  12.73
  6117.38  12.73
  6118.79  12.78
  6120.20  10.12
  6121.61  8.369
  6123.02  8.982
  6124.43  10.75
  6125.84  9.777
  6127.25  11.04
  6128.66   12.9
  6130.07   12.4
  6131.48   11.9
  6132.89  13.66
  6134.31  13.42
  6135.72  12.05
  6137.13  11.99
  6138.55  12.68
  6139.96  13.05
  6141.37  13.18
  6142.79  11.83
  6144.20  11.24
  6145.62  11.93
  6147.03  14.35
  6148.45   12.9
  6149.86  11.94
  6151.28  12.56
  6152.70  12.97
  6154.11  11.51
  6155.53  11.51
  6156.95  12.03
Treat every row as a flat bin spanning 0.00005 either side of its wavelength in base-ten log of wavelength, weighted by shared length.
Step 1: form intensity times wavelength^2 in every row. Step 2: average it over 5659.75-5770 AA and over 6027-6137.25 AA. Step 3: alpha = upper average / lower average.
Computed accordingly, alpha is 1.2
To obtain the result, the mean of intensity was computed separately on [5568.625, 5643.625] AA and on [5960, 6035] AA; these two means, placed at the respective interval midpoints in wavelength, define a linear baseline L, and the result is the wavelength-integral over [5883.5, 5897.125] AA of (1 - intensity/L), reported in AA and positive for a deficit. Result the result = 6.2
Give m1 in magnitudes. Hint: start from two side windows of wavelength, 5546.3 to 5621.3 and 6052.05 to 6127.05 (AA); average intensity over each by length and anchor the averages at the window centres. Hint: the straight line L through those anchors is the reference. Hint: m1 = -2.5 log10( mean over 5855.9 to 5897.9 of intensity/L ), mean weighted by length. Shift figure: 0.196 mag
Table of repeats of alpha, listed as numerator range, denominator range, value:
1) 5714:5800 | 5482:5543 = 1.26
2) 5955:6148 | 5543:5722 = 1.32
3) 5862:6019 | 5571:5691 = 1.18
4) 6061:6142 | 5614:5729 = 1.28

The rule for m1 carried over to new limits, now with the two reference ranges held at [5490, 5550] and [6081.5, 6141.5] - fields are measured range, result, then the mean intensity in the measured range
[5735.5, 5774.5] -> -0.07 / 11.9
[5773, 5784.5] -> -0.06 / 11.9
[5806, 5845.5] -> -0.07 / 12.1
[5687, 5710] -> -0.06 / 11.5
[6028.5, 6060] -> -0.08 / 13.1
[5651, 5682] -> -0.02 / 11.1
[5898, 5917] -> 0.04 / 11.3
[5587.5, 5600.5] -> 0.16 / 9.2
